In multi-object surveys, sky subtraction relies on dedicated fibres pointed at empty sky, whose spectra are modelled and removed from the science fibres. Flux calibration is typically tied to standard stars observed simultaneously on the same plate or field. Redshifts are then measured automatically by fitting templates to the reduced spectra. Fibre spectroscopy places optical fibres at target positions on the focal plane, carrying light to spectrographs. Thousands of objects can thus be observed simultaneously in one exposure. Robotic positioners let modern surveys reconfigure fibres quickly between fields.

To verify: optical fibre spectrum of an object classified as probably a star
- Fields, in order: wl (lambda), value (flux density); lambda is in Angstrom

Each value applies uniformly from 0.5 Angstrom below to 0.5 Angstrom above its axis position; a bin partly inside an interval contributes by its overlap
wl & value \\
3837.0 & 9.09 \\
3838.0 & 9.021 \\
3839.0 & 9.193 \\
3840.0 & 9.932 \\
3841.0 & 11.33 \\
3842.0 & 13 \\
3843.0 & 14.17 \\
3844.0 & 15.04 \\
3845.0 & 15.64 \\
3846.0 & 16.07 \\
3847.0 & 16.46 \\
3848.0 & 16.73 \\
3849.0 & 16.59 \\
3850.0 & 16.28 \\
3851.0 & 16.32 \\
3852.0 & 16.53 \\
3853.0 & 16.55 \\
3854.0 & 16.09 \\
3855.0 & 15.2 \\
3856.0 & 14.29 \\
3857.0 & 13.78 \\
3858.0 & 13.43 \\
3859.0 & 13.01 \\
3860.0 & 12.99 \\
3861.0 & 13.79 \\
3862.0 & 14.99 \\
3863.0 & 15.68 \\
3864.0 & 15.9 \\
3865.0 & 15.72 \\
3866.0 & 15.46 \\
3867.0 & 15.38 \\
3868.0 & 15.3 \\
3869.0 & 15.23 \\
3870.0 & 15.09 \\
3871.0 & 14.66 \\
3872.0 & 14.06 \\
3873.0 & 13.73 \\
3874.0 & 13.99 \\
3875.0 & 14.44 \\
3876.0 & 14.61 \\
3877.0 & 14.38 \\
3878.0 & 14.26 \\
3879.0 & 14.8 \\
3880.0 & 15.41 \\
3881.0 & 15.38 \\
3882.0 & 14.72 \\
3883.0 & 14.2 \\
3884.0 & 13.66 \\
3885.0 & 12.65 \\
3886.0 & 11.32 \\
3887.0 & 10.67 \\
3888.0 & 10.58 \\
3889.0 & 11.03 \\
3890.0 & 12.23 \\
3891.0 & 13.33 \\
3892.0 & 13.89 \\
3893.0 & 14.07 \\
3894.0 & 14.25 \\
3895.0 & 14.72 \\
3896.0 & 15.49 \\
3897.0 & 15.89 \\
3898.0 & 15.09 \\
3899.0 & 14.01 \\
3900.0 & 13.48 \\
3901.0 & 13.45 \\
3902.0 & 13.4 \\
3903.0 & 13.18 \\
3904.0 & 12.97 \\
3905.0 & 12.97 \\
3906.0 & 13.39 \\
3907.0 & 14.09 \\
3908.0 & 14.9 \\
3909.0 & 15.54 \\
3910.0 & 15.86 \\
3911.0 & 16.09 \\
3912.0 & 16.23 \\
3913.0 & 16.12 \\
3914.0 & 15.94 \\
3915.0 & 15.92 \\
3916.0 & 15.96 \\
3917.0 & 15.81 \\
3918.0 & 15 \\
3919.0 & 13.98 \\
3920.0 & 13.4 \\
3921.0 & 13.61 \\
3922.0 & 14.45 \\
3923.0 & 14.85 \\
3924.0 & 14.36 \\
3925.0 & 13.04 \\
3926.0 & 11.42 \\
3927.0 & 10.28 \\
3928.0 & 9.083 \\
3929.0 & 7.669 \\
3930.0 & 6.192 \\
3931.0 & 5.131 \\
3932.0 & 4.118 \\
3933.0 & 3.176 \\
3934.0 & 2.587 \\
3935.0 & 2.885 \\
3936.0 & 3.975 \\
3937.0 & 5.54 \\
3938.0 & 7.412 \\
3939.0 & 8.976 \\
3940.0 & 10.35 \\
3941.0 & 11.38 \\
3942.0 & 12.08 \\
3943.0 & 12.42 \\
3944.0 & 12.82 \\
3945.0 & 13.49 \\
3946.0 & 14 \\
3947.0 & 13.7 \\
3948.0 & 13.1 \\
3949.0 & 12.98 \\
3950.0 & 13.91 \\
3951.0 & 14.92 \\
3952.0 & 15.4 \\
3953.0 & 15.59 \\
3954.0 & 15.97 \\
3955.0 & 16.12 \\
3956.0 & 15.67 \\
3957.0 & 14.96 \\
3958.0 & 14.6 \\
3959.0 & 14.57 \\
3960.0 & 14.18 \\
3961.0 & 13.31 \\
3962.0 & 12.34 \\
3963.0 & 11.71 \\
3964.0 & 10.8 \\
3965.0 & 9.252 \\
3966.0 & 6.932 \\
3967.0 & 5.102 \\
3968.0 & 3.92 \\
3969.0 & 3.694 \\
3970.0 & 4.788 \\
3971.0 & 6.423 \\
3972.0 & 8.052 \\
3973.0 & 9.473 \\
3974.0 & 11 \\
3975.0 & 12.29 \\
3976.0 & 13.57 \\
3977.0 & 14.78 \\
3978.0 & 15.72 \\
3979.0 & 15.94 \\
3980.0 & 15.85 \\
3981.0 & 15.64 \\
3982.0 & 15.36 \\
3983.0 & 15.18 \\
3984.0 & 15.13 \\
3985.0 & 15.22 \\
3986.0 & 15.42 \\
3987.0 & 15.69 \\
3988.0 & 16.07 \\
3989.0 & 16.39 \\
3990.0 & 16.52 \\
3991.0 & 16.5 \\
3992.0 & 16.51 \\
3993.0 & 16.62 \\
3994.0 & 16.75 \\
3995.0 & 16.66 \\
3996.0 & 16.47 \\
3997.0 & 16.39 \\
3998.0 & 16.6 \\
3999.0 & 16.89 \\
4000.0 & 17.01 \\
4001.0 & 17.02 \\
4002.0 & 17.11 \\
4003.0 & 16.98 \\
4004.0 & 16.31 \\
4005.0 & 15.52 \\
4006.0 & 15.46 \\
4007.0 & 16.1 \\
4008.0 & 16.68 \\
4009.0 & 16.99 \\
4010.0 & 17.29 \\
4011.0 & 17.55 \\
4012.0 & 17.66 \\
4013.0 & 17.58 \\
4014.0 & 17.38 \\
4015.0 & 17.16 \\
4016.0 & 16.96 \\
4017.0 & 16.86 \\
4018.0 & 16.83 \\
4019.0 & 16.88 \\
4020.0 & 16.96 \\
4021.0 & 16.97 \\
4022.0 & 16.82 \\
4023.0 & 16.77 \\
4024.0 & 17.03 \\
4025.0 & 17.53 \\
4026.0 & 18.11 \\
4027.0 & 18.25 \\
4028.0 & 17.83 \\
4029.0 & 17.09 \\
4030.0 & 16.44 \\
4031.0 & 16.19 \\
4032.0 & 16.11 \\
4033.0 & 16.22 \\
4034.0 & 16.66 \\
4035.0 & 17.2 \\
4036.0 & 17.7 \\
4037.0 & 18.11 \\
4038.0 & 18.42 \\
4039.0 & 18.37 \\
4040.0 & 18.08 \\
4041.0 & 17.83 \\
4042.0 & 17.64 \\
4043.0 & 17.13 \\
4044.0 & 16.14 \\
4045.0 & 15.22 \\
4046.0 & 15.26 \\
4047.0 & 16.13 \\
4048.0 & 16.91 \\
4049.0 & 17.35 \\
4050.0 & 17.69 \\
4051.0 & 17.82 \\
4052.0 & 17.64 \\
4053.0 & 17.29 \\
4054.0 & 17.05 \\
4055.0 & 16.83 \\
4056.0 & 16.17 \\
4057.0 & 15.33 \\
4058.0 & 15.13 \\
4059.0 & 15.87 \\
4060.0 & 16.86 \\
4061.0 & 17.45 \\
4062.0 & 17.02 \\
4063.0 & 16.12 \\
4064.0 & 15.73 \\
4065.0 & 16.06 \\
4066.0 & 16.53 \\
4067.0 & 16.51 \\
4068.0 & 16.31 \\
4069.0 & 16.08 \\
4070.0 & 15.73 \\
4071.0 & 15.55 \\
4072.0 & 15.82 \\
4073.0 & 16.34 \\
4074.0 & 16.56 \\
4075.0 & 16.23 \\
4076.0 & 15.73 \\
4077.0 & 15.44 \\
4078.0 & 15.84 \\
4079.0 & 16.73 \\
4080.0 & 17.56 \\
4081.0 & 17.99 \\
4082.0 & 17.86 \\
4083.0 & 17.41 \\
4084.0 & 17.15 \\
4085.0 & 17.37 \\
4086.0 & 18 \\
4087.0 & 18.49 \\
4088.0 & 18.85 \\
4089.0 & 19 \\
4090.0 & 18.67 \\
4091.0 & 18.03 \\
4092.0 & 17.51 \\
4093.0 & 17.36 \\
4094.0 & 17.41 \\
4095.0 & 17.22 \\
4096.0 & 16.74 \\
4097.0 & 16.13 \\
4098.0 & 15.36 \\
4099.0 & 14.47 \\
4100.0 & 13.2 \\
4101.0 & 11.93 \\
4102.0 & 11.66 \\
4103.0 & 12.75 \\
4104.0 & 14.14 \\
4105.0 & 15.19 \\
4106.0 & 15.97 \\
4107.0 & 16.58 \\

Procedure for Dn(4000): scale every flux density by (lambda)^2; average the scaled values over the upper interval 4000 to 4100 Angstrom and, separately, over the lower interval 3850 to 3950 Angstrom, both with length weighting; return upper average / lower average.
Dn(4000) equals 1.39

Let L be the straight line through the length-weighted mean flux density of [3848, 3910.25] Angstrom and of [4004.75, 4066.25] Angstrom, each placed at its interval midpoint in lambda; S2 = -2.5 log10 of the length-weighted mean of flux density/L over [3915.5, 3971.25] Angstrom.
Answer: 0.37 mag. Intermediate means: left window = 14.3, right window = 16.9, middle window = 11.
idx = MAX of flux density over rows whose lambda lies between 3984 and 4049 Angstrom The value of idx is 18.42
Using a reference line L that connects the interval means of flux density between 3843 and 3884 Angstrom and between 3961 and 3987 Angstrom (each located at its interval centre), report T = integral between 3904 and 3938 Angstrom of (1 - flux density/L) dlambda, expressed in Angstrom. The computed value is 4.3 Angstrom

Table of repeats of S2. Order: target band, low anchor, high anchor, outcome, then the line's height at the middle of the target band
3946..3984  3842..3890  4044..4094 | 0.252 mag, 15.7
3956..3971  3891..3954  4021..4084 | 0.338 mag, 13.8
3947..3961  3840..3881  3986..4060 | 0.094 mag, 16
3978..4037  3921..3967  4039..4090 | -0.181 mag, 14.1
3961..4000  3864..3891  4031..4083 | 0.184 mag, 15.5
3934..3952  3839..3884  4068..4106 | 0.386 mag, 15.3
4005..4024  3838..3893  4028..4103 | -0.058 mag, 16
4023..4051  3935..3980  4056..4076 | -0.152 mag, 14.9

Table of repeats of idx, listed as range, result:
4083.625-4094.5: 19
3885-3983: 16.23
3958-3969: 14.6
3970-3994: 16.75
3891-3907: 15.89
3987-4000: 17.01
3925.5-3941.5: 11.42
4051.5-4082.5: 17.99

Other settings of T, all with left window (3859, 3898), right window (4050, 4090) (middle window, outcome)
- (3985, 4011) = -1.11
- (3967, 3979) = 4.62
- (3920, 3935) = 5.67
